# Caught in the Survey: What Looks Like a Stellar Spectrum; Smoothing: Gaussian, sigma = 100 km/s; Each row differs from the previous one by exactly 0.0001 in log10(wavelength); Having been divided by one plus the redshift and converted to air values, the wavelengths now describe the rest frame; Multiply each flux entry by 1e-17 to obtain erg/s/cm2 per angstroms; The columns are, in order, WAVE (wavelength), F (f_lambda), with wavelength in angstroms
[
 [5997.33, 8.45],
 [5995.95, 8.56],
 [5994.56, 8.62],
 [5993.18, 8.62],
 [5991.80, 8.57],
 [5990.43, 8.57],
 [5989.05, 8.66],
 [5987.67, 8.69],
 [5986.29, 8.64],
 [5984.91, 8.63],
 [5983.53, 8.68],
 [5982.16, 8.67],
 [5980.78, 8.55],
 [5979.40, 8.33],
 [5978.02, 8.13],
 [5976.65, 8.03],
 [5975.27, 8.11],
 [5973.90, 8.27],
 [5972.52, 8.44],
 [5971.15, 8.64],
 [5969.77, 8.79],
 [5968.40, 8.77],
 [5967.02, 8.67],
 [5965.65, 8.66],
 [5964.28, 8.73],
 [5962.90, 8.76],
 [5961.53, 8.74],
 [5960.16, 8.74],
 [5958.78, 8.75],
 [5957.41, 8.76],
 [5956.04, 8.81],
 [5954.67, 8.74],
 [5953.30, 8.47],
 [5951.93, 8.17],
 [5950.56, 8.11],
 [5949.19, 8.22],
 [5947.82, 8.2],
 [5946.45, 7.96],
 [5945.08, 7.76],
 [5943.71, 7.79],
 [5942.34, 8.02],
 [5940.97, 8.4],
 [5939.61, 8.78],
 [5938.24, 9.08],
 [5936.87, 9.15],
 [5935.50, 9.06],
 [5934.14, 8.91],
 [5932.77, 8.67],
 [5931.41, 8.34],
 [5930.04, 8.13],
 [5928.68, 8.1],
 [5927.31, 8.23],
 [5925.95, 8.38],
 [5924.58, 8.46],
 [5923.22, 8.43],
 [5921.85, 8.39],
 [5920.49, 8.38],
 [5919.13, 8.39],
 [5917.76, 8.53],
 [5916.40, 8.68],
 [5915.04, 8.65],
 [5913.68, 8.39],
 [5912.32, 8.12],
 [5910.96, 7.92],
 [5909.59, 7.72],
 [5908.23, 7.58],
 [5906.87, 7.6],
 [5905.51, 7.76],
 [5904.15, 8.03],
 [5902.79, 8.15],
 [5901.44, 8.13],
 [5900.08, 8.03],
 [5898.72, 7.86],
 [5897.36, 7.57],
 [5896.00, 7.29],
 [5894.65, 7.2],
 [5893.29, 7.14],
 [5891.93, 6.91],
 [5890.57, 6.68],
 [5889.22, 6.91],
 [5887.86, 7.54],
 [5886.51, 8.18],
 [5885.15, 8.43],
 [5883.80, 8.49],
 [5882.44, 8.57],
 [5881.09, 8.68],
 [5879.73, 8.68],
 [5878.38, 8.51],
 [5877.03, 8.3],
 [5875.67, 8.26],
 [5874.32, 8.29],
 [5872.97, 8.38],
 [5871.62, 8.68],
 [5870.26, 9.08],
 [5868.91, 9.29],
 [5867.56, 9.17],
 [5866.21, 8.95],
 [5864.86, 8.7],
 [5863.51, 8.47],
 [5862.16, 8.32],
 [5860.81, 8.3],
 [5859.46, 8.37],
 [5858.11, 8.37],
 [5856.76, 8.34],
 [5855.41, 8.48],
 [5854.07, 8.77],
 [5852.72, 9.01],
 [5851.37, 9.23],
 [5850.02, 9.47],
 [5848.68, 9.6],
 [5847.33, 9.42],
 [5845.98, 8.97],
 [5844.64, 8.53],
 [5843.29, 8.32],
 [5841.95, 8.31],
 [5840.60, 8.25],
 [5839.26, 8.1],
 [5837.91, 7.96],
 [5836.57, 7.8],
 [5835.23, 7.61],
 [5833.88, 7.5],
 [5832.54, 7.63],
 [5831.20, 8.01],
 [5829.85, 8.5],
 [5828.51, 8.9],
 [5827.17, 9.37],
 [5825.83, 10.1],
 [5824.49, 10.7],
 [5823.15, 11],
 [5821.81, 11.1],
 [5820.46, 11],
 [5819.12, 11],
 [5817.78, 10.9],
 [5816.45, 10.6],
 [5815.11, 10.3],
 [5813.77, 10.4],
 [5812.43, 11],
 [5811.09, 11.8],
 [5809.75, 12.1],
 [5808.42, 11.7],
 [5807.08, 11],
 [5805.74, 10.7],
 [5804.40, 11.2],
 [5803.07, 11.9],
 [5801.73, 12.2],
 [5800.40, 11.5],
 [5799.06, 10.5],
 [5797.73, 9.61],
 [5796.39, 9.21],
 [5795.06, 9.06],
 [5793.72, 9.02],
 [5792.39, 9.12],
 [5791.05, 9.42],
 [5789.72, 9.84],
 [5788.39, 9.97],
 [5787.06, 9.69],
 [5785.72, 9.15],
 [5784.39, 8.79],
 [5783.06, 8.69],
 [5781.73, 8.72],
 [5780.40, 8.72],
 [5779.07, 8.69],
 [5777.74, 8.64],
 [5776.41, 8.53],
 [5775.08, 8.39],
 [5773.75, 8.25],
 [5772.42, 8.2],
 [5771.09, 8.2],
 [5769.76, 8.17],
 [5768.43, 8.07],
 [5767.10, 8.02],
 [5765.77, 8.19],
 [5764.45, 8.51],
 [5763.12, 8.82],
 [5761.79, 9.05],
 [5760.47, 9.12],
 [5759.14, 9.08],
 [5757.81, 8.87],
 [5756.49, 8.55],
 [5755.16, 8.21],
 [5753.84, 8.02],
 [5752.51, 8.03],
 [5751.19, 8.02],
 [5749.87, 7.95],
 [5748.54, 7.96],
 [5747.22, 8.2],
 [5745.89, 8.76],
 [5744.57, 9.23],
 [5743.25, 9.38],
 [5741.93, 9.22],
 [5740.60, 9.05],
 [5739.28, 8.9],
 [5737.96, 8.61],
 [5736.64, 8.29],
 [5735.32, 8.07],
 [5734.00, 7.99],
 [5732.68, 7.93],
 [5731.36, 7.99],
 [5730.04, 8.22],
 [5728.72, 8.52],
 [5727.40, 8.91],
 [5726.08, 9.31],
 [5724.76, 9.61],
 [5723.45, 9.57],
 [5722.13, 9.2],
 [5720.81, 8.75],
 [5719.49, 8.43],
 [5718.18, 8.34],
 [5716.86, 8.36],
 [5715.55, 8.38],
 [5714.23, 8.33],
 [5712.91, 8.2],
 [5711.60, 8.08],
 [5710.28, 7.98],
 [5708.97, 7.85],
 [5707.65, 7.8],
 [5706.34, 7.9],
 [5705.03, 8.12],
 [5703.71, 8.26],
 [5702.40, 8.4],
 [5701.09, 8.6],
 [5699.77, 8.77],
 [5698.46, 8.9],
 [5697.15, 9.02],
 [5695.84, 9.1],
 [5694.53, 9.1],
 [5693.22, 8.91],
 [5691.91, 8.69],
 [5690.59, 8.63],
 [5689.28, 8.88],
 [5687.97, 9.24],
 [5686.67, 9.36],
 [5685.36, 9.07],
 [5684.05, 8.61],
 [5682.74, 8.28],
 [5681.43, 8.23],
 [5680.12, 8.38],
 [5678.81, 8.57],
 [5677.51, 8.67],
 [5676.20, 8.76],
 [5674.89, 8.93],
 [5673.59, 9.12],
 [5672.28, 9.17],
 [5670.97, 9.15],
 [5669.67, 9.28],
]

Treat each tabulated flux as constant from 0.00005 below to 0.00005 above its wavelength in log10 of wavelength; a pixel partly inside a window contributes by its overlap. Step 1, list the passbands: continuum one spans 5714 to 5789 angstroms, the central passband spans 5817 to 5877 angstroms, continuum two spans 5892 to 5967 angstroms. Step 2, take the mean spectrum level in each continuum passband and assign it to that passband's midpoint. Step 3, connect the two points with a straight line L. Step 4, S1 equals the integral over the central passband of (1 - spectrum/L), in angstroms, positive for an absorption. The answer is -3.5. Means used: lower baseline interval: 8.61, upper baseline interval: 8.27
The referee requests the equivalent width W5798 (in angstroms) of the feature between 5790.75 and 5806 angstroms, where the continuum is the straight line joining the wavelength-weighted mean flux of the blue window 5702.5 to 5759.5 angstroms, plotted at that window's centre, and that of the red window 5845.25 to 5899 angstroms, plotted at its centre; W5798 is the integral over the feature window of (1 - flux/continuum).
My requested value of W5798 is -3.4 angstroms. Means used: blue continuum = 8.47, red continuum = 8.37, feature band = 10.3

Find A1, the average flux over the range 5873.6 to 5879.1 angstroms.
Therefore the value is 8.35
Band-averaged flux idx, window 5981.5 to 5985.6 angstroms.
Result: 8.67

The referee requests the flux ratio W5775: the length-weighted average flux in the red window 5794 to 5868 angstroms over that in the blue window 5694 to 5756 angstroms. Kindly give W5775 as 1.1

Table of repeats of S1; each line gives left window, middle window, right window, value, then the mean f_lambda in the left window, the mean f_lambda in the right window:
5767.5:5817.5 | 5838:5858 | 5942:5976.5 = 1.3 angstroms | 9.76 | 8.44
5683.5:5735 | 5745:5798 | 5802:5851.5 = 3.0 angstroms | 8.59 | 9.75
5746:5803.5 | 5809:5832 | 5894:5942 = -4.4 angstroms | 8.94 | 8.24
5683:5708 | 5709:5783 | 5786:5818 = 8.0 angstroms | 8.71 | 10.5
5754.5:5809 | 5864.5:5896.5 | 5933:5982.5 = 2.4 angstroms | 9.3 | 8.5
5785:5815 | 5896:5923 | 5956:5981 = 3.3 angstroms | 10.5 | 8.55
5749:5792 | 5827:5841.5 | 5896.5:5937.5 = 0.6 angstroms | 8.64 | 8.25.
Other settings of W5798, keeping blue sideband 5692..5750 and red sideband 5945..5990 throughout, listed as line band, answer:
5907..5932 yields 0.8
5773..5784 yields 0.0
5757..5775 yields 0.1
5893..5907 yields 1.3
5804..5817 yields -3.9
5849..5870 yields -0.6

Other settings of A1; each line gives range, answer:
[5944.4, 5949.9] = 8.03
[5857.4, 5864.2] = 8.36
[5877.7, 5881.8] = 8.63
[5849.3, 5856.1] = 9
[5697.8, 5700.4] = 8.85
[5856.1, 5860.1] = 8.36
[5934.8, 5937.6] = 9.1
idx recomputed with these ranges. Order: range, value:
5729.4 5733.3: 8.05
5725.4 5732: 8.59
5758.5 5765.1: 8.91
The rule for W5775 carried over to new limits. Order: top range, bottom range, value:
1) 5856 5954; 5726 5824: 0.88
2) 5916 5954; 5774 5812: 0.85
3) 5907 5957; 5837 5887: 0.97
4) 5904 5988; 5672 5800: 0.97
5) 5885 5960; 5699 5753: 0.96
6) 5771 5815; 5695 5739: 1.16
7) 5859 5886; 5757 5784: 1.01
